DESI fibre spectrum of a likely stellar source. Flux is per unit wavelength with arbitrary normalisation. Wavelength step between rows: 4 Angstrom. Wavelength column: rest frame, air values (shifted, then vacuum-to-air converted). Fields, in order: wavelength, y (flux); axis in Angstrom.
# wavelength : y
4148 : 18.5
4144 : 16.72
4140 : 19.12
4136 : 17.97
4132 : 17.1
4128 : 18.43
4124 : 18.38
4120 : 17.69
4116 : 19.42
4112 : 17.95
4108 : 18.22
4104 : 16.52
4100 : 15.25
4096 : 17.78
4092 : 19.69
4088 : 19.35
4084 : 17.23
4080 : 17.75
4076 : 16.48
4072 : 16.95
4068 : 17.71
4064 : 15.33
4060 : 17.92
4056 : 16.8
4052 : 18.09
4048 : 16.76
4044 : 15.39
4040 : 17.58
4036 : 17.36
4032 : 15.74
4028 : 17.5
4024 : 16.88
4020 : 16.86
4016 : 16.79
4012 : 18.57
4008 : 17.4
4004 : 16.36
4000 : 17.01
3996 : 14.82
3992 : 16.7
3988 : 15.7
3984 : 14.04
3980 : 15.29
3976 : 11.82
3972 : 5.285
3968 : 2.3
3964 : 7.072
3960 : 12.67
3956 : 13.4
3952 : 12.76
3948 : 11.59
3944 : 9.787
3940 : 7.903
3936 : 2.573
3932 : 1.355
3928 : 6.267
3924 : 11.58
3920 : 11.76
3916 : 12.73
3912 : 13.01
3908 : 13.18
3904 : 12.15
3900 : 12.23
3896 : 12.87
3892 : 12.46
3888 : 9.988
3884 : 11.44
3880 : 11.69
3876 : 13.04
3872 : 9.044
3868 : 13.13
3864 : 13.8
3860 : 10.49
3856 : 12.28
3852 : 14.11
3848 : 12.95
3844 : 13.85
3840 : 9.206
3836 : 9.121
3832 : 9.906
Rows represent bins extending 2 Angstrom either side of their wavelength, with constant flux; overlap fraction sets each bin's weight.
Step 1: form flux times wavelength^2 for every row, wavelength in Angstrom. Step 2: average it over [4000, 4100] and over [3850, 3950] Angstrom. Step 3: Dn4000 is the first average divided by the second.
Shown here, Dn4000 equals 1.72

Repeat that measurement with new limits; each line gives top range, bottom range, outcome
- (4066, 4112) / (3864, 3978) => 1.87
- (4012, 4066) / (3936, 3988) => 1.72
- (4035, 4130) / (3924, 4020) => 1.57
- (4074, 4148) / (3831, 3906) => 1.71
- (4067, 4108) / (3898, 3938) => 1.97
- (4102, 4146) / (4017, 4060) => 1.11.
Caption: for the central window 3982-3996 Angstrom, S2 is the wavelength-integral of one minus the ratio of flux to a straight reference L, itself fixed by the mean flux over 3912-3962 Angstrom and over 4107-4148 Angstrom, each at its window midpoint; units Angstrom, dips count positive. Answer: -4.0 Angstrom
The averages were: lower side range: 9.67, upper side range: 18.1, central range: 15.4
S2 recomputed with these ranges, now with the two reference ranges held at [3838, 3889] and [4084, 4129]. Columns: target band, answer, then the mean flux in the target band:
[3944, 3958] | 1.9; 12.2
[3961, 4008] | 7.7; 12.6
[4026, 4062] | -1.2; 17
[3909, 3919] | 0.3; 12.8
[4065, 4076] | 0.1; 17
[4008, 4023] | -1.5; 17.4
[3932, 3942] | 6.8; 4.46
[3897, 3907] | 0.4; 12.4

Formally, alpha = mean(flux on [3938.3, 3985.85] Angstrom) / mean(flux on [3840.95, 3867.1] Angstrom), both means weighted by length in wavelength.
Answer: 0.8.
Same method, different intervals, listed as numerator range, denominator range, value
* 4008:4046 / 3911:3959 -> 1.78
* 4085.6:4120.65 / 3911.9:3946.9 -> 2.14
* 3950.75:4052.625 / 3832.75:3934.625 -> 1.29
